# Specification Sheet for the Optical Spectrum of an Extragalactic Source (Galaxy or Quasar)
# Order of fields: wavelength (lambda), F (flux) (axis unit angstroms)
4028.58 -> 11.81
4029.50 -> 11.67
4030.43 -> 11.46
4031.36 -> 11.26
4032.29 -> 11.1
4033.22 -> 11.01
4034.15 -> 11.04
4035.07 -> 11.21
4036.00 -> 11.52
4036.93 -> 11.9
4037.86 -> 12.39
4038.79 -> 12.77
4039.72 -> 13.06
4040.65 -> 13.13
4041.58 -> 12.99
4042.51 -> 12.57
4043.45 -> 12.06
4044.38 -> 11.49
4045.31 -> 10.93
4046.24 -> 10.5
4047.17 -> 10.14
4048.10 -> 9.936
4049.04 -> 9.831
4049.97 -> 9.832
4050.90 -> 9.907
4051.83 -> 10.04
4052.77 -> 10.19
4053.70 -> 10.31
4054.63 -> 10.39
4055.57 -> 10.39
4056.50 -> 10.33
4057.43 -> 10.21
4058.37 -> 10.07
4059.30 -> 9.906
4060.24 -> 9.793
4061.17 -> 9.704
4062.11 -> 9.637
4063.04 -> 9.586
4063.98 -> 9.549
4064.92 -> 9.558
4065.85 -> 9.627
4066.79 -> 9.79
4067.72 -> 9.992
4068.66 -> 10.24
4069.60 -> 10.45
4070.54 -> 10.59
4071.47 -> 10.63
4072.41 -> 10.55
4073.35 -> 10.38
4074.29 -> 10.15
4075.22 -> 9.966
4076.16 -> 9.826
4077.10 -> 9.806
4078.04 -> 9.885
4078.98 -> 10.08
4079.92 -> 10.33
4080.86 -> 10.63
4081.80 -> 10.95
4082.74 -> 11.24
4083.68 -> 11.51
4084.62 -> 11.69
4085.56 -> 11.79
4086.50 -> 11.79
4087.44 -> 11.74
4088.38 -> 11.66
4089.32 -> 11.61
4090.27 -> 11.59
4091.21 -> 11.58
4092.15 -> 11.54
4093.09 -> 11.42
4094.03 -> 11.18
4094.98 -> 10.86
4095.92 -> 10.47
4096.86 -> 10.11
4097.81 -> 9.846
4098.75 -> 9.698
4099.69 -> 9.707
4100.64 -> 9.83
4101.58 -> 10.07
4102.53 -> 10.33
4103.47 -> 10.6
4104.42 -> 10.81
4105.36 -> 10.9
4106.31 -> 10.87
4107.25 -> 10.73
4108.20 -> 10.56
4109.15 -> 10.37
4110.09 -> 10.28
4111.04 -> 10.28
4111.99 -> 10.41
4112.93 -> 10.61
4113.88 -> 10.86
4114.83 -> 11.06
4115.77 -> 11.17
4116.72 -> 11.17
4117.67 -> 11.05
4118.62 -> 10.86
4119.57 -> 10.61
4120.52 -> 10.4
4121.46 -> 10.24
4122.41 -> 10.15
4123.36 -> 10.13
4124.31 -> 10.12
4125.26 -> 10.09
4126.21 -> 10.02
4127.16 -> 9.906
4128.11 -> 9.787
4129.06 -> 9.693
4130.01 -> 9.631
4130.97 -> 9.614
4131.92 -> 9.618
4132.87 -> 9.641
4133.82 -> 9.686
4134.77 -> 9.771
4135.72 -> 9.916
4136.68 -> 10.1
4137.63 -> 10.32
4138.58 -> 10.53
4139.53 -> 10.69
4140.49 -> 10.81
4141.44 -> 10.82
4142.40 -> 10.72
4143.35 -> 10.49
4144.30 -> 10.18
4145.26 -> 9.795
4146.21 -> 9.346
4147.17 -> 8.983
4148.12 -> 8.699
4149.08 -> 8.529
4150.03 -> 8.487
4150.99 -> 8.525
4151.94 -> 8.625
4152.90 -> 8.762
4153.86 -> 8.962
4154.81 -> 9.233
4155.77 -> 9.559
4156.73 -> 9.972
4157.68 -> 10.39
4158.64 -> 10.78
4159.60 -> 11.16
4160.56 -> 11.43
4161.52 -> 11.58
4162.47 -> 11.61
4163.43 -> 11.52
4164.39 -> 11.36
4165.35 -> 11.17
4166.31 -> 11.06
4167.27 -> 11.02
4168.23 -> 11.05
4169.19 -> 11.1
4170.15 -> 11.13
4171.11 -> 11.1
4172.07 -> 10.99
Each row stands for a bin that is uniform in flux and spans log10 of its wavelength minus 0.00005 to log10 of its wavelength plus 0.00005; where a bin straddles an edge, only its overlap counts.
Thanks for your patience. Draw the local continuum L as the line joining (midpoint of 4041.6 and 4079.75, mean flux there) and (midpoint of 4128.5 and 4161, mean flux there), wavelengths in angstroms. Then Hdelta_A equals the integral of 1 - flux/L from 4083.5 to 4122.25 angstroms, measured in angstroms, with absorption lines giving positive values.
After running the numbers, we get -3.0 angstroms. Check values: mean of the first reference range 10.3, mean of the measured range 10.8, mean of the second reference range 9.8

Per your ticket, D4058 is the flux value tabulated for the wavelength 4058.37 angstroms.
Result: 10.07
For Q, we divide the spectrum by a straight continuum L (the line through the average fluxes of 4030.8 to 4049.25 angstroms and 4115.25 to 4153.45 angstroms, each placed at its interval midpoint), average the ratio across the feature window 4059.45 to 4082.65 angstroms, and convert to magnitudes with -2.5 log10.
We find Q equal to 0.10 mag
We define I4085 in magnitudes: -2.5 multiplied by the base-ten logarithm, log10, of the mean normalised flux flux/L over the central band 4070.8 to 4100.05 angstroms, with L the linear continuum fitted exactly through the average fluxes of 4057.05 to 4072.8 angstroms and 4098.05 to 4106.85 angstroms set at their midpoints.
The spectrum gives -0.06 mag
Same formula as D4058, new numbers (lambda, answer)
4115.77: 11.17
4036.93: 11.9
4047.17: 10.14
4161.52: 11.58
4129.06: 9.693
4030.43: 11.46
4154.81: 9.233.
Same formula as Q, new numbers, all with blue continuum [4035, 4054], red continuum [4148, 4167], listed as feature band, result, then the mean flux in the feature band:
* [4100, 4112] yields 0.02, 10.4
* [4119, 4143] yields 0.03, 10.1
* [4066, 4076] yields 0.08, 10.2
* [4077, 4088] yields -0.01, 11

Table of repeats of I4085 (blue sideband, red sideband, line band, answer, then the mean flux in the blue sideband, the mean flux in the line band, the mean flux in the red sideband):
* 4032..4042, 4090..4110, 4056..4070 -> 0.16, 12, 9.9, 10.6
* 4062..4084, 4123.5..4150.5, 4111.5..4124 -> -0.07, 10.2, 10.7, 9.86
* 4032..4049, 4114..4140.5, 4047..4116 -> 0.05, 11.6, 10.5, 10.2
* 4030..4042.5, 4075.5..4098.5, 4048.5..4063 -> 0.15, 11.9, 10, 10.9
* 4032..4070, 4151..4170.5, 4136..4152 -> 0.08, 10.7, 9.77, 10.5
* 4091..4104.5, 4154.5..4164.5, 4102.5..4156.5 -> 0.06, 10.5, 10.1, 10.8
